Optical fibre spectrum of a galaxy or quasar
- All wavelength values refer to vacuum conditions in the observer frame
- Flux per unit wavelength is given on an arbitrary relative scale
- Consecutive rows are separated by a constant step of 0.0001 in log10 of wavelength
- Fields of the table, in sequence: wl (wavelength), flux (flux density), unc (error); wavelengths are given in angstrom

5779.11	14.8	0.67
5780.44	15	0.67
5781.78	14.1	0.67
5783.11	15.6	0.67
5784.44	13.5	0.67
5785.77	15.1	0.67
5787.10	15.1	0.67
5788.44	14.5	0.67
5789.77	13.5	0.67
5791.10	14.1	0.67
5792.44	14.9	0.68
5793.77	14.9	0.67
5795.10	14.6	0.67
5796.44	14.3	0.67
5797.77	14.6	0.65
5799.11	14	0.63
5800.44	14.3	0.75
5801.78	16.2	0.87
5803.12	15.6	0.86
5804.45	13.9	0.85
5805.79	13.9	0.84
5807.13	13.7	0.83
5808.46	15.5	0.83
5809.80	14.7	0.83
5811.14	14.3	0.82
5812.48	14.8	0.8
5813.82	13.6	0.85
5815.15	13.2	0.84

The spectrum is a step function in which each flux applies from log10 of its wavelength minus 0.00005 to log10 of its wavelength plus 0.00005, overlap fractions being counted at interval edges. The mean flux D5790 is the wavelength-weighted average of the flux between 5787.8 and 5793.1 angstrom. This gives 14.2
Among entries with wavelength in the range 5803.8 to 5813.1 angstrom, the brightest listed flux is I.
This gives 15.5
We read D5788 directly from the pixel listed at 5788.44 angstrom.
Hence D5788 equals 14.5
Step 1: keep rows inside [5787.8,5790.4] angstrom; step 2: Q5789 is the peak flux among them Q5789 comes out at 14.5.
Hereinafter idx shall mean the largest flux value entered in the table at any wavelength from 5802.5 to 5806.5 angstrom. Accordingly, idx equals 15.6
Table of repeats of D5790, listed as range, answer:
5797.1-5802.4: 14.8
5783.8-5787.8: 14.6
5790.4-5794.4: 14.6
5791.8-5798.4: 14.7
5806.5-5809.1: 14.6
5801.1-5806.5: 14.9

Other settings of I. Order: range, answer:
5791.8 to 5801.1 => 14.9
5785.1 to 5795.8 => 15.1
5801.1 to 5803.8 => 16.2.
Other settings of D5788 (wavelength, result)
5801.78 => 16.2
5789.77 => 13.5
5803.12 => 15.6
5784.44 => 13.5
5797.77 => 14.6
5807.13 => 13.7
